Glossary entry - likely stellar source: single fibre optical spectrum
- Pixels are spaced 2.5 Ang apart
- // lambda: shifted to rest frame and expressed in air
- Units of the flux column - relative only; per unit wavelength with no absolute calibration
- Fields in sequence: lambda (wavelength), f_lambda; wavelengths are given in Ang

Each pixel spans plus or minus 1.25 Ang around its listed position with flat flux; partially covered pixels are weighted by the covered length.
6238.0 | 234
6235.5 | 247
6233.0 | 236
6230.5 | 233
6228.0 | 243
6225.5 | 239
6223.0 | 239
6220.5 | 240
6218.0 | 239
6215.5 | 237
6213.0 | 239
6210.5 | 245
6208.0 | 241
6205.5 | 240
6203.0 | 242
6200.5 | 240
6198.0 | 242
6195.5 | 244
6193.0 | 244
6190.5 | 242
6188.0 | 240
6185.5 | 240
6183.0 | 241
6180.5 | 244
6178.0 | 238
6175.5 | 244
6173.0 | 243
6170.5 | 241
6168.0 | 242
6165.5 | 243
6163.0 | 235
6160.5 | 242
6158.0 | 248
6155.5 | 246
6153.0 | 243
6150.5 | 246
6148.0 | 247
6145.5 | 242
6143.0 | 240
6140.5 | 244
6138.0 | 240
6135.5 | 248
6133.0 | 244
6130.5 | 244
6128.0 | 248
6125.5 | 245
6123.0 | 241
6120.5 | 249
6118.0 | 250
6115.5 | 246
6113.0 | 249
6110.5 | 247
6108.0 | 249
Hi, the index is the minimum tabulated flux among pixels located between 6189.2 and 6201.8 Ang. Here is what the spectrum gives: 240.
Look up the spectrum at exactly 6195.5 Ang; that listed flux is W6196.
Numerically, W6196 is 244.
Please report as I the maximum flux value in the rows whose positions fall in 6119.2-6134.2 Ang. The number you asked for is 249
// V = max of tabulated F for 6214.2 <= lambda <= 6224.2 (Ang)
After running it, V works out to 240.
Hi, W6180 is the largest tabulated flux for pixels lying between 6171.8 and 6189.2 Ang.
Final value 244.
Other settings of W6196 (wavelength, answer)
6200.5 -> 240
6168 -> 242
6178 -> 238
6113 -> 249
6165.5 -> 243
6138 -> 240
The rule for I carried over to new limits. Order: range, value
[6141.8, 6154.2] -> 247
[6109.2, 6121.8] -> 250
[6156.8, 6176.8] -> 248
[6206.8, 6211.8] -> 245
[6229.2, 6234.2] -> 236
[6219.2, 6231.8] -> 243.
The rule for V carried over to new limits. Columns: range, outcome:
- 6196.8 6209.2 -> 242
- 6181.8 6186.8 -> 241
